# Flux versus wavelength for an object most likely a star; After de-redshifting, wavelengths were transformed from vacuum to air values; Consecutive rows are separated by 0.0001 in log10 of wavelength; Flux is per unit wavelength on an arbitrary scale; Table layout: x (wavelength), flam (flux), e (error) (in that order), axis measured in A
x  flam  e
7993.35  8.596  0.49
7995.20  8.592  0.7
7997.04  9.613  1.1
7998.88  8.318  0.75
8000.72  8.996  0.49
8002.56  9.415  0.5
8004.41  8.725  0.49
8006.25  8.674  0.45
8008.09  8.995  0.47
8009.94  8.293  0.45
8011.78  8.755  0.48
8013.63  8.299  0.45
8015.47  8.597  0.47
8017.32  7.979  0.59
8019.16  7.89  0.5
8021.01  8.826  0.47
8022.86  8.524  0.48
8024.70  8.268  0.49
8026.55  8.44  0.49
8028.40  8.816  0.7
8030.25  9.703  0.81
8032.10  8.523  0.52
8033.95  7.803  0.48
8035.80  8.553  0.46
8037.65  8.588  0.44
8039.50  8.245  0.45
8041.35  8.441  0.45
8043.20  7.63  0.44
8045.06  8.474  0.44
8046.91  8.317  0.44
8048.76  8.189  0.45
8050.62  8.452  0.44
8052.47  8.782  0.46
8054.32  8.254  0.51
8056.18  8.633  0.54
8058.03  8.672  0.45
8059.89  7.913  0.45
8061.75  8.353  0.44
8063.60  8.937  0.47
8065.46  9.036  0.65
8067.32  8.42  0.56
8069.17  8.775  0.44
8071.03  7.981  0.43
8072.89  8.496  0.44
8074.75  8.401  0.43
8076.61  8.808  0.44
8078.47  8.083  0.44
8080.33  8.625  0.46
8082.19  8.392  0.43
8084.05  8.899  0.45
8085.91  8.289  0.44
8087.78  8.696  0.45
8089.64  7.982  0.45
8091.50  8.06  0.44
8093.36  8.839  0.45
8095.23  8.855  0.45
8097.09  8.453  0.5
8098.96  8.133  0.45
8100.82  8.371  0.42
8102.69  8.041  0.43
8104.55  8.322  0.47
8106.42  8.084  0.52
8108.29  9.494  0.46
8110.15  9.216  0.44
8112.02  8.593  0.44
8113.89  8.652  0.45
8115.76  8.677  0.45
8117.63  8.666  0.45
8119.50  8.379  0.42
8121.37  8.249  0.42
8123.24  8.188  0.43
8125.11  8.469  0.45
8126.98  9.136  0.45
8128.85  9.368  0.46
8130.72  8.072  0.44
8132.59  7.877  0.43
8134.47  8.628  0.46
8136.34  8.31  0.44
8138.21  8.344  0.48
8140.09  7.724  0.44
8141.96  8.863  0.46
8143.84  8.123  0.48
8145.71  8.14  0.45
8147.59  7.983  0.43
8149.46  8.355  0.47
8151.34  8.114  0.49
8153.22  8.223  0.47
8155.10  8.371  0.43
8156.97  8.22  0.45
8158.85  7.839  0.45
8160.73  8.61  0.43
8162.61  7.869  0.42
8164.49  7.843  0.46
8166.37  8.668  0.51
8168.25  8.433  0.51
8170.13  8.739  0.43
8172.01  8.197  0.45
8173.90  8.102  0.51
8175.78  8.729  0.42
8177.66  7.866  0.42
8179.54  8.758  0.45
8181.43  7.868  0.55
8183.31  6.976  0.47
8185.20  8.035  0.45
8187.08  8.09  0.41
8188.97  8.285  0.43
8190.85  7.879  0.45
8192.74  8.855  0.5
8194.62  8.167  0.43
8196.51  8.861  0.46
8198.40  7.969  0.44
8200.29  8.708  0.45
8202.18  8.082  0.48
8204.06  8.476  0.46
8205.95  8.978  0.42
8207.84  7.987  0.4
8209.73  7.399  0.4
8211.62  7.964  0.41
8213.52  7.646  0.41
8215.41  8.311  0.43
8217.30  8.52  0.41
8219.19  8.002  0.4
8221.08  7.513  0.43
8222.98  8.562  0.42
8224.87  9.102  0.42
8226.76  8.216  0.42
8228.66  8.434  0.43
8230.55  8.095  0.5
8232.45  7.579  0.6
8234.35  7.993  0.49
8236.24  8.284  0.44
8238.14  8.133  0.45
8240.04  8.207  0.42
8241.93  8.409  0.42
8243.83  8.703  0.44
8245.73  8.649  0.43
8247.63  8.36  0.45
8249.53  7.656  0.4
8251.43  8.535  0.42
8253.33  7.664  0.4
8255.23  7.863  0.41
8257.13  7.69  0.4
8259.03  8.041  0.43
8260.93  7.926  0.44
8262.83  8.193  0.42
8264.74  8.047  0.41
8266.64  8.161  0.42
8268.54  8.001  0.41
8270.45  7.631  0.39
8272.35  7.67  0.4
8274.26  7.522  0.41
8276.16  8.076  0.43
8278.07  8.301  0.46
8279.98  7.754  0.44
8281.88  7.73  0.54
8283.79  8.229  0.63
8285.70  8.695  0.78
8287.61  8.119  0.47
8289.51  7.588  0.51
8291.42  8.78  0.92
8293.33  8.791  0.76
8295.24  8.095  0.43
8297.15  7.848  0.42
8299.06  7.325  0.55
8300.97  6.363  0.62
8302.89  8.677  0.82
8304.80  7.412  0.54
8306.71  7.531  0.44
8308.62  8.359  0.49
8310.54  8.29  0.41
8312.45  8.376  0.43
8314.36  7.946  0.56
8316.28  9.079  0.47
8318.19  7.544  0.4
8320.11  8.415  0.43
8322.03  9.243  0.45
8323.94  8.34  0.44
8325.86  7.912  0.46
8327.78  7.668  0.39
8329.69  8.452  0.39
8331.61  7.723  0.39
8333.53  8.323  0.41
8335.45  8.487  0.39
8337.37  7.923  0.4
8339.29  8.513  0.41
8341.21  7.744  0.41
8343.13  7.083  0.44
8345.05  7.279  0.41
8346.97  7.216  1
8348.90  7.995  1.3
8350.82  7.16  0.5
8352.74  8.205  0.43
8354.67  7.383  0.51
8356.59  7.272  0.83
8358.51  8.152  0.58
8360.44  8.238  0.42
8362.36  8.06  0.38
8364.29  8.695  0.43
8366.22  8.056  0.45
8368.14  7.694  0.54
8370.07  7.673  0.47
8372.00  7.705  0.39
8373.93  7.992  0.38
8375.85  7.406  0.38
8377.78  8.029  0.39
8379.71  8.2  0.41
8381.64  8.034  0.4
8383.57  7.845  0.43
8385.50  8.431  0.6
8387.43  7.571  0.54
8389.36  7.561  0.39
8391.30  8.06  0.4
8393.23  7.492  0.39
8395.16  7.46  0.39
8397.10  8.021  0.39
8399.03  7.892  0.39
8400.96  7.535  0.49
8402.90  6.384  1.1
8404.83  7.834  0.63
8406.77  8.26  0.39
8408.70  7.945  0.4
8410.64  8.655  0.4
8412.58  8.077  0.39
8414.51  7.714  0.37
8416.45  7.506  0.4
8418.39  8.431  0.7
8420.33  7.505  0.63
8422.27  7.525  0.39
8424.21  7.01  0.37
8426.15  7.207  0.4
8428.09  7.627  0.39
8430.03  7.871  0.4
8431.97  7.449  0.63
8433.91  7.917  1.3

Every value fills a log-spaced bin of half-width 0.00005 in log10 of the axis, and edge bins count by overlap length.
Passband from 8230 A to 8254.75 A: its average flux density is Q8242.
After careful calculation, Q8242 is 8.17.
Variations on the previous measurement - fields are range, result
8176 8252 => 8.21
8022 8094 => 8.47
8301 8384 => 7.97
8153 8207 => 8.27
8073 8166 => 8.41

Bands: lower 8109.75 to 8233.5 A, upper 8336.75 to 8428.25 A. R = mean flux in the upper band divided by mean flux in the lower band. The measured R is 0.9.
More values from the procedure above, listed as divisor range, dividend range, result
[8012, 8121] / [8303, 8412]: 0.94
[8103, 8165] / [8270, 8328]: 0.96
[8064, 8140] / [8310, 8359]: 0.94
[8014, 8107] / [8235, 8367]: 0.95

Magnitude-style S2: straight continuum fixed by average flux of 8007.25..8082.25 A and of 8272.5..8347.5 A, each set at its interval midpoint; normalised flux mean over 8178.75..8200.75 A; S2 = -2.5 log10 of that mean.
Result 0.005 mag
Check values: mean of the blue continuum 8.47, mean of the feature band 8.19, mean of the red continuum 8.02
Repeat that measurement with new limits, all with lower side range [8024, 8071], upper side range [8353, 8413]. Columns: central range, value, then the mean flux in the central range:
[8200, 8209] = -0.03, 8.41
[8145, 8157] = 0.01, 8.2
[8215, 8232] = -0.02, 8.29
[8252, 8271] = 0.02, 7.94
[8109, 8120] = -0.05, 8.73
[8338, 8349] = 0.04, 7.62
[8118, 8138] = -0.02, 8.47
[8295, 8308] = 0.06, 7.6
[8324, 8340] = -0.02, 8.13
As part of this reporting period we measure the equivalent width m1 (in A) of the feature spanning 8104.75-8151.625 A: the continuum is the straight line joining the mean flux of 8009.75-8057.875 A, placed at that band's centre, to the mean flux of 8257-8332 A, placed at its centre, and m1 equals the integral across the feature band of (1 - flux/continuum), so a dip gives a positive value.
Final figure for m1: -1.0 A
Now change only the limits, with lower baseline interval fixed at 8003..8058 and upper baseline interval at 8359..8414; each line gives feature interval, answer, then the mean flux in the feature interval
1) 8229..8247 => -0.23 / 8.24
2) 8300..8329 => -0.27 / 8.08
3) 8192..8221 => -0.16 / 8.24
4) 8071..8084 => -0.09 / 8.46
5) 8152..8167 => 0.13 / 8.19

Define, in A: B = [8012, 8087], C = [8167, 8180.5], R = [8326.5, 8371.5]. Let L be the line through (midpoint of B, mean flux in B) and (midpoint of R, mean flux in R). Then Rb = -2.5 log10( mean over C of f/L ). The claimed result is -0.03 mag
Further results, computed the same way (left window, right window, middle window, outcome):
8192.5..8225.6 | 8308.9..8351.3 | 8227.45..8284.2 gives 0.02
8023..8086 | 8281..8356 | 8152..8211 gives 0.00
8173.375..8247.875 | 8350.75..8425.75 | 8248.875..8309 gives 0.02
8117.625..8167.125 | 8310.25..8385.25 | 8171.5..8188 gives 0.03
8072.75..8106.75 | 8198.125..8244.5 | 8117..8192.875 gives 0.01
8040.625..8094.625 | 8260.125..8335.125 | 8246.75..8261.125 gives 0.02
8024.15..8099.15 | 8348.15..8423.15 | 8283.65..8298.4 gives -0.03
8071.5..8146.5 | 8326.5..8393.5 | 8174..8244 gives 0.00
